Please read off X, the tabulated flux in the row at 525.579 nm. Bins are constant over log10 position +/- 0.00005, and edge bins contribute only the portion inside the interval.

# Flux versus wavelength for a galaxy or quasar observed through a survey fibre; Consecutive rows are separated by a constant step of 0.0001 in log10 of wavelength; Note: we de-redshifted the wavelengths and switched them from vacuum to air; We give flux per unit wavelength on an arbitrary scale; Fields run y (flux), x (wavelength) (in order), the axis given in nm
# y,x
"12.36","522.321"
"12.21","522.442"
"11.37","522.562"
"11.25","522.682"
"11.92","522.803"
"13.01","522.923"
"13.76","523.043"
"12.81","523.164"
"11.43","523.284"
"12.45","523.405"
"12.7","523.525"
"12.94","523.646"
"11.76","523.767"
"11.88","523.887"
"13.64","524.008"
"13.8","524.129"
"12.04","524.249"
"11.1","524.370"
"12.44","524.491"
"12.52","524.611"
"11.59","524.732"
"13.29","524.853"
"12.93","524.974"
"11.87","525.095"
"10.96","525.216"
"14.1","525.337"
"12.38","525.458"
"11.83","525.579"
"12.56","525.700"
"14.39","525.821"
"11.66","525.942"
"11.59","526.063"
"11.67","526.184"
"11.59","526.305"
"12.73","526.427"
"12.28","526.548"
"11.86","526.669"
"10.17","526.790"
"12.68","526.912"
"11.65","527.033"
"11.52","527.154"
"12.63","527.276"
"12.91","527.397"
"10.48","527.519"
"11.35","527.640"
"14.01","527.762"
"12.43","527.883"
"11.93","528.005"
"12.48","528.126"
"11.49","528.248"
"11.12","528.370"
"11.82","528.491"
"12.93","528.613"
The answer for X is 11.83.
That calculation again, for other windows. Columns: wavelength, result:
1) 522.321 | 12.36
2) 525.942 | 11.66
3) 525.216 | 10.96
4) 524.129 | 13.8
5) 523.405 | 12.45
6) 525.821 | 14.39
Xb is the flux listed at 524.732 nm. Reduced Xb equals 11.59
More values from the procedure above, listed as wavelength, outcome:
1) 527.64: 11.35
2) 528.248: 11.49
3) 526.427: 12.73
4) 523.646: 12.94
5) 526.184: 11.67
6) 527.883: 12.43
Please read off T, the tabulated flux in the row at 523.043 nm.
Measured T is 13.76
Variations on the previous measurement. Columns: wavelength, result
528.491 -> 11.82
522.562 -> 11.37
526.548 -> 12.28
